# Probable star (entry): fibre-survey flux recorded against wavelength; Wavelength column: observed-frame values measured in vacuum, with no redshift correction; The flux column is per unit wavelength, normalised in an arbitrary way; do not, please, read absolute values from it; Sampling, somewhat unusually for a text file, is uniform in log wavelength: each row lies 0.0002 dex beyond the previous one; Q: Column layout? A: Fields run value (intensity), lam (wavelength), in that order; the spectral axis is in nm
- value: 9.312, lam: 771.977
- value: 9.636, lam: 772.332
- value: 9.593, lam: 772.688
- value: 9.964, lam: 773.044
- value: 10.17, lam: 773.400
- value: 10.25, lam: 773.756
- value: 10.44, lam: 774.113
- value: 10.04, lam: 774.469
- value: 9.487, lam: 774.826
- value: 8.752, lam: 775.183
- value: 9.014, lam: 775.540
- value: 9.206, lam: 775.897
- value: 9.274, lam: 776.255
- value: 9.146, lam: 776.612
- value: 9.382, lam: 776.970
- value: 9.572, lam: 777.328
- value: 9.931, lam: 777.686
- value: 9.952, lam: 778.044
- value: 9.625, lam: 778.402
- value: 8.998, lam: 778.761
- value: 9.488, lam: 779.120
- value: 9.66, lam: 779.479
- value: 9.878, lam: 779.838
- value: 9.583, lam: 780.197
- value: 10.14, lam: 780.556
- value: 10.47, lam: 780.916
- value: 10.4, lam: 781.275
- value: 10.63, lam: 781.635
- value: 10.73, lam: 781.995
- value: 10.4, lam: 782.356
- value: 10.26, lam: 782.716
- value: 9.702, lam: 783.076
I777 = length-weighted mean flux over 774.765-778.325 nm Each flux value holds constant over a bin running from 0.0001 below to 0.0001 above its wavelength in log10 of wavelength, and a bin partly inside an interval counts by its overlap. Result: 9.38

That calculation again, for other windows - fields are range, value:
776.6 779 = 9.54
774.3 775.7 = 9.32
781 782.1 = 10.6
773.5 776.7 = 9.54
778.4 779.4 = 9.35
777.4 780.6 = 9.67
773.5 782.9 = 9.8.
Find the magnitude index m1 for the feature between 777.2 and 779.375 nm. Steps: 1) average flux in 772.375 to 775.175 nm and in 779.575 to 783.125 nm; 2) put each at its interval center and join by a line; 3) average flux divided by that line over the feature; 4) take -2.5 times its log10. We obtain 0.05 mag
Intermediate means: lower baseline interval 9.9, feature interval 9.6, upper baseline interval 10.2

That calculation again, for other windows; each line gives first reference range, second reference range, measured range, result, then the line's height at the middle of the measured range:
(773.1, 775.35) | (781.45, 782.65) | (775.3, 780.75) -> 0.075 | 10.2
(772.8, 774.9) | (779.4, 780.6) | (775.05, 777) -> 0.097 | 9.97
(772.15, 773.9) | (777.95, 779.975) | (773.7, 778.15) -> 0.023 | 9.75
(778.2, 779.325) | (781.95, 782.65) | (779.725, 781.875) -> -0.021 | 10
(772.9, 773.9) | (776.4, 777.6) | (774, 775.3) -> 0.022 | 9.88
